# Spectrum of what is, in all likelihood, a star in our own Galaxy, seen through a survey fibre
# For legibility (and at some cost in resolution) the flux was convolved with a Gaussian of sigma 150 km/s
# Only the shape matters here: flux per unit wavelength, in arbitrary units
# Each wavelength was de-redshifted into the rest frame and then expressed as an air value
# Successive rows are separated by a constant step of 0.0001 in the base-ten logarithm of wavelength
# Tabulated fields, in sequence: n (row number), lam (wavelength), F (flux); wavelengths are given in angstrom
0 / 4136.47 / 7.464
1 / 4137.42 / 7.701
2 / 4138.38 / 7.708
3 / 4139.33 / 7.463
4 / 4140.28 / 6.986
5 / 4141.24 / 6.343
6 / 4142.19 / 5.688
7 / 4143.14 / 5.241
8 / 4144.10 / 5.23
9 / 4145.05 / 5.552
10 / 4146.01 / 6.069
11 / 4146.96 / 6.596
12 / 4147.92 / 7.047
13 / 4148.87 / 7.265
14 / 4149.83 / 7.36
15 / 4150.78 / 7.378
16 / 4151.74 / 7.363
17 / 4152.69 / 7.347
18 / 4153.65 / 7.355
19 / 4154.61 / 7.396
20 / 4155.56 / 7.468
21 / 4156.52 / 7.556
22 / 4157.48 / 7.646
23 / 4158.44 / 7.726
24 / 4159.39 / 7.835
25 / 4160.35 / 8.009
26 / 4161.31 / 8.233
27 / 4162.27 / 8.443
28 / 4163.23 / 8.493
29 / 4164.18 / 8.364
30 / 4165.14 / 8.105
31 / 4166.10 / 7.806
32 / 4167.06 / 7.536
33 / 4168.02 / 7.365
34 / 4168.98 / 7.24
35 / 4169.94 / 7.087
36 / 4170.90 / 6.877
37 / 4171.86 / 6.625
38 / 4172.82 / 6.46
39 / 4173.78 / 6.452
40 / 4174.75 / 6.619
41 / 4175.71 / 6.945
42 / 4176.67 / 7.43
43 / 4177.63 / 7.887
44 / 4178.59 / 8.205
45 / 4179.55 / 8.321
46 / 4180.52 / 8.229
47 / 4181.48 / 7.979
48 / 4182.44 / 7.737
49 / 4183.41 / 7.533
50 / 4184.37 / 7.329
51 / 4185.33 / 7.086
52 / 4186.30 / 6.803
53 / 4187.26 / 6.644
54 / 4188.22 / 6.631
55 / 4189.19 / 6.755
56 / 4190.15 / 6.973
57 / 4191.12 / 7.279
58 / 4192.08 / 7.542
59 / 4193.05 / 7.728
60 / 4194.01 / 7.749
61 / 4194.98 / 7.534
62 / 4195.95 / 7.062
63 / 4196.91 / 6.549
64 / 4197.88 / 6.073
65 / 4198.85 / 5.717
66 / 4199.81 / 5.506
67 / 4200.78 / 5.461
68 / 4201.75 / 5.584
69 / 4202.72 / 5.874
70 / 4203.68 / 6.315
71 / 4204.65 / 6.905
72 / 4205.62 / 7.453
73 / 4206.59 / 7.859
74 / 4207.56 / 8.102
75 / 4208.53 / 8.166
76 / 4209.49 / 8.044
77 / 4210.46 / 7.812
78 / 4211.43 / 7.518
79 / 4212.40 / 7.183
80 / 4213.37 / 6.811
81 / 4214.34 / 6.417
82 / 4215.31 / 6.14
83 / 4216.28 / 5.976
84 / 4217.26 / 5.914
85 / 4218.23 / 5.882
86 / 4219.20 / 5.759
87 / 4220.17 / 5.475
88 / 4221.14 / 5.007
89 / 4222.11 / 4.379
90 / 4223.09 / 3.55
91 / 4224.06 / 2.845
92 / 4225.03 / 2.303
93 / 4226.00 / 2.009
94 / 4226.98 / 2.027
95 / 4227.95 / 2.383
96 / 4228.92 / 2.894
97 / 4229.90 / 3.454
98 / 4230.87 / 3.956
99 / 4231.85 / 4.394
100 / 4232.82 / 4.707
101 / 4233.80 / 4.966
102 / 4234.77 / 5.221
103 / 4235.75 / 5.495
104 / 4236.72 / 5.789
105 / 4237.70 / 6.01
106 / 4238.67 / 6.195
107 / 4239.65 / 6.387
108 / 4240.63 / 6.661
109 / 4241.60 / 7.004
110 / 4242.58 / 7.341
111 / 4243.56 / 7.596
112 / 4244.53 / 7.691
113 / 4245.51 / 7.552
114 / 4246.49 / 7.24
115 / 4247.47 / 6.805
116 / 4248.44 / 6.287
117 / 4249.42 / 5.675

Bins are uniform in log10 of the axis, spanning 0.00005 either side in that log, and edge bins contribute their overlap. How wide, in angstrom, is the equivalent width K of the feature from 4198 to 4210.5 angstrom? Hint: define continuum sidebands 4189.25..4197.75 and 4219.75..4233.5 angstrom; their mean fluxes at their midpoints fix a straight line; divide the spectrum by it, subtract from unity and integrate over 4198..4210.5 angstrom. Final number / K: -1.8 angstrom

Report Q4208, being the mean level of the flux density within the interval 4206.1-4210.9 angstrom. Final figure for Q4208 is 8.01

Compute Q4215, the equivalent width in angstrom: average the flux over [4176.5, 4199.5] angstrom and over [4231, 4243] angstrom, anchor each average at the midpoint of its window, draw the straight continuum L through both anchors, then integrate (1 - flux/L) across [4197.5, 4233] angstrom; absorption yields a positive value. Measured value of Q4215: 5.7 angstrom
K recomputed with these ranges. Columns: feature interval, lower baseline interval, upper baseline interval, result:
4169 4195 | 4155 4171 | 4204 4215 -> 1.2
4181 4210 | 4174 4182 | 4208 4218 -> 1.3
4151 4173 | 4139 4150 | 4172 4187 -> -2.4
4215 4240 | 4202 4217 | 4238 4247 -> 8.8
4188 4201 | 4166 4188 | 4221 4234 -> -1.8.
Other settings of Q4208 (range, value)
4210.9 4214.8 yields 6.99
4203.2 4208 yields 7.32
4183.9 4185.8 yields 7.22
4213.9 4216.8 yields 6.15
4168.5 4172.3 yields 6.96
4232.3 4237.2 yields 5.23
